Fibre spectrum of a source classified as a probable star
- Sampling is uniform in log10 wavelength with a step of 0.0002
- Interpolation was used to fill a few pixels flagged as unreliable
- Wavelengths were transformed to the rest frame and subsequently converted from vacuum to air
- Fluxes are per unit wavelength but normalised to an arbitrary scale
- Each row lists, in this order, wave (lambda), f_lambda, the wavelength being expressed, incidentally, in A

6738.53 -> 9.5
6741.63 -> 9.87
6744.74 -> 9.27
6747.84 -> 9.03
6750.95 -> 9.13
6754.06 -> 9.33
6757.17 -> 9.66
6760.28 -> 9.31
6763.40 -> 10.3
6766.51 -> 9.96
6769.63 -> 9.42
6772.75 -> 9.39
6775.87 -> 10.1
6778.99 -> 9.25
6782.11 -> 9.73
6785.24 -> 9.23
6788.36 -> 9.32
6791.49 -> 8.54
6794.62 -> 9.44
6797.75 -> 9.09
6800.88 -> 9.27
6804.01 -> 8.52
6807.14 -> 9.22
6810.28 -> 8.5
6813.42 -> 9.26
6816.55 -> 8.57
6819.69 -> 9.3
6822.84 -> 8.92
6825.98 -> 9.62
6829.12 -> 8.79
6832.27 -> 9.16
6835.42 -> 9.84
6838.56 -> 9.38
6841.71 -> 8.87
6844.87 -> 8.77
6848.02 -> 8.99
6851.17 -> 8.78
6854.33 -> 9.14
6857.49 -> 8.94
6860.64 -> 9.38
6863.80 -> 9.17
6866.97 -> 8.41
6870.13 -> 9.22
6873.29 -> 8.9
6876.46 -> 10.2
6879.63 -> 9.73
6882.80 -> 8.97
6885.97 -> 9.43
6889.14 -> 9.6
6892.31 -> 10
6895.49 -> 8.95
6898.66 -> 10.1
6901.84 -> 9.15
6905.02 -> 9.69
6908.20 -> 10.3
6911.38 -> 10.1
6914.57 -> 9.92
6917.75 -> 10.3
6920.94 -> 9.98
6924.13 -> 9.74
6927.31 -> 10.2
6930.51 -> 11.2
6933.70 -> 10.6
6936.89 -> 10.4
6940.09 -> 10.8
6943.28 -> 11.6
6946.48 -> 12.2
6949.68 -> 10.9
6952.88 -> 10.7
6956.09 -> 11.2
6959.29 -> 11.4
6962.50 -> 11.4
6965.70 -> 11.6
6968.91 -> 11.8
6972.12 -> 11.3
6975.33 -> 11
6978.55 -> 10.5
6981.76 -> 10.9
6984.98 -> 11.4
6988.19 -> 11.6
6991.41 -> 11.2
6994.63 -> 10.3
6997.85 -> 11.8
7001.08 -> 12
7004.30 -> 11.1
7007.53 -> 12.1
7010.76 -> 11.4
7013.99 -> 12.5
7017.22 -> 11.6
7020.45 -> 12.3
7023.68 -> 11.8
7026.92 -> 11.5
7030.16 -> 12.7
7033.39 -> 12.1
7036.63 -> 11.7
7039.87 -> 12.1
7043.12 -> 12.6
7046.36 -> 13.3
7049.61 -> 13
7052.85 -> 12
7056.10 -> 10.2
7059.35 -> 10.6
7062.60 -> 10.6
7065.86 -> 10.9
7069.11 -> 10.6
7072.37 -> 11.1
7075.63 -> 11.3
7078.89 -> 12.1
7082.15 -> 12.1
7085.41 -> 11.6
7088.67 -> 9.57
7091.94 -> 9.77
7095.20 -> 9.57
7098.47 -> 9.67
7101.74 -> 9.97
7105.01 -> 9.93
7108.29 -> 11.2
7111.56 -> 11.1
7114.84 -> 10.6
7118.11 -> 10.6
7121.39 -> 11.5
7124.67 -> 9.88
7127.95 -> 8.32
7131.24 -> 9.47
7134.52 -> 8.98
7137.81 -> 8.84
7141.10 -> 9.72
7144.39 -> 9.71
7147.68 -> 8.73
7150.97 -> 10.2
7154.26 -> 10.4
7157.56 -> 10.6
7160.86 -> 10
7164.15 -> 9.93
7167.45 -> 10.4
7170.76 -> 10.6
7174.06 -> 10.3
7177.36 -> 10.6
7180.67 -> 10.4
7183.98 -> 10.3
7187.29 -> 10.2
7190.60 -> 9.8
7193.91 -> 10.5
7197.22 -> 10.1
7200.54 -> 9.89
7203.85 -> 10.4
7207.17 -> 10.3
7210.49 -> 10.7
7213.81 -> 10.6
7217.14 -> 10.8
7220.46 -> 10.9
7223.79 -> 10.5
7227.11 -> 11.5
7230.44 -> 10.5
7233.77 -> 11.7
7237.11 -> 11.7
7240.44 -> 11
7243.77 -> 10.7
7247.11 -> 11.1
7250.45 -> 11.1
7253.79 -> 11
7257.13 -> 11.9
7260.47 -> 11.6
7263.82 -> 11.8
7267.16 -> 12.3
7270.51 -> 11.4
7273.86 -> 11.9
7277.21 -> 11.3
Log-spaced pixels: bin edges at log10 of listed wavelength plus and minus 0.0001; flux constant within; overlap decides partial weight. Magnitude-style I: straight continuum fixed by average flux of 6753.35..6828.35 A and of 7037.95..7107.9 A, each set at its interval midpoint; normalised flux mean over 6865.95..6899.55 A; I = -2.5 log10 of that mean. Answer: 0.05 mag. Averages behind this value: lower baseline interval 9.3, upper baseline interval 11.1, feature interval 9.41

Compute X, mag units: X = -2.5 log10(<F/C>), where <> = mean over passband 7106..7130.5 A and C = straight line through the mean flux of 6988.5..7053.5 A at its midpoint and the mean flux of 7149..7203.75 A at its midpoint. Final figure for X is 0.05 mag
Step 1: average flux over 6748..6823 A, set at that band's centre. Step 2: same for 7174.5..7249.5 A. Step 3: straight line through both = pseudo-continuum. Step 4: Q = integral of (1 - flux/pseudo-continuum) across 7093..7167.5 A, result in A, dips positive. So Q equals 3.04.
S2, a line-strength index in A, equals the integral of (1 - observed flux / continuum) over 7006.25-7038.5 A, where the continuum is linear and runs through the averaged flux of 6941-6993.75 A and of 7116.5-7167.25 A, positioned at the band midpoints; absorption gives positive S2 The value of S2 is -3.5 A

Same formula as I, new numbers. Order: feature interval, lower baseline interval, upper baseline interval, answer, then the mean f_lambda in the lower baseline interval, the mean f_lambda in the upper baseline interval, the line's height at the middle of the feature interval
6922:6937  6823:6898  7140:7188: -0.11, 9.23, 10.1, 9.44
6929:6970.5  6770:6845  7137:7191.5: -0.18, 9.18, 10.1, 9.53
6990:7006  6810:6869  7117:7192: -0.18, 9.05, 9.97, 9.52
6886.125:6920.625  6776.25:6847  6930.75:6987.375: 0.06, 9.13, 11.2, 10.4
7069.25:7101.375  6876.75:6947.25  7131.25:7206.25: -0.07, 10.1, 10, 10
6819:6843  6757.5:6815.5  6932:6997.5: 0.06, 9.33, 11.2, 9.78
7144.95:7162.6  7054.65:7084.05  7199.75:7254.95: 0.10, 11.1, 10.9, 11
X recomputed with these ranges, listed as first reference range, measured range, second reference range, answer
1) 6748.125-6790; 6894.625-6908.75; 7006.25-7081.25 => 0.10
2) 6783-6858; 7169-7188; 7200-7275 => 0.04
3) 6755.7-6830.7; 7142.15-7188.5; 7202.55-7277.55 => 0.07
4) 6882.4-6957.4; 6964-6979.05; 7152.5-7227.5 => -0.10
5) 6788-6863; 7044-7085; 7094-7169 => -0.18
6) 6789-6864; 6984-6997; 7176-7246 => -0.15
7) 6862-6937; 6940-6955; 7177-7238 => -0.14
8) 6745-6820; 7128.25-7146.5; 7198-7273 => 0.16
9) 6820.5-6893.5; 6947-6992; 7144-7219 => -0.17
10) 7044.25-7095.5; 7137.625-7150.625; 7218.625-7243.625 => 0.19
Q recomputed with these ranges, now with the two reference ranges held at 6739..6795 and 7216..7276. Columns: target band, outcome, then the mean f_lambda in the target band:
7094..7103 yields 0.8 A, 9.73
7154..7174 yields 1.2 A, 10.3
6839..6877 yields 3.0 A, 9.04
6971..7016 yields -4.5 A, 11.4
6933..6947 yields -1.3 A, 11.1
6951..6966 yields -1.5 A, 11.2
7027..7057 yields -4.8 A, 12.2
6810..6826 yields 1.1 A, 9.01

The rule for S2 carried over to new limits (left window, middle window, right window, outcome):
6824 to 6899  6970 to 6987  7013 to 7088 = -0.4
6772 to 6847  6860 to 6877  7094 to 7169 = 0.3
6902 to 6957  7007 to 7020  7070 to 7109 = -1.6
